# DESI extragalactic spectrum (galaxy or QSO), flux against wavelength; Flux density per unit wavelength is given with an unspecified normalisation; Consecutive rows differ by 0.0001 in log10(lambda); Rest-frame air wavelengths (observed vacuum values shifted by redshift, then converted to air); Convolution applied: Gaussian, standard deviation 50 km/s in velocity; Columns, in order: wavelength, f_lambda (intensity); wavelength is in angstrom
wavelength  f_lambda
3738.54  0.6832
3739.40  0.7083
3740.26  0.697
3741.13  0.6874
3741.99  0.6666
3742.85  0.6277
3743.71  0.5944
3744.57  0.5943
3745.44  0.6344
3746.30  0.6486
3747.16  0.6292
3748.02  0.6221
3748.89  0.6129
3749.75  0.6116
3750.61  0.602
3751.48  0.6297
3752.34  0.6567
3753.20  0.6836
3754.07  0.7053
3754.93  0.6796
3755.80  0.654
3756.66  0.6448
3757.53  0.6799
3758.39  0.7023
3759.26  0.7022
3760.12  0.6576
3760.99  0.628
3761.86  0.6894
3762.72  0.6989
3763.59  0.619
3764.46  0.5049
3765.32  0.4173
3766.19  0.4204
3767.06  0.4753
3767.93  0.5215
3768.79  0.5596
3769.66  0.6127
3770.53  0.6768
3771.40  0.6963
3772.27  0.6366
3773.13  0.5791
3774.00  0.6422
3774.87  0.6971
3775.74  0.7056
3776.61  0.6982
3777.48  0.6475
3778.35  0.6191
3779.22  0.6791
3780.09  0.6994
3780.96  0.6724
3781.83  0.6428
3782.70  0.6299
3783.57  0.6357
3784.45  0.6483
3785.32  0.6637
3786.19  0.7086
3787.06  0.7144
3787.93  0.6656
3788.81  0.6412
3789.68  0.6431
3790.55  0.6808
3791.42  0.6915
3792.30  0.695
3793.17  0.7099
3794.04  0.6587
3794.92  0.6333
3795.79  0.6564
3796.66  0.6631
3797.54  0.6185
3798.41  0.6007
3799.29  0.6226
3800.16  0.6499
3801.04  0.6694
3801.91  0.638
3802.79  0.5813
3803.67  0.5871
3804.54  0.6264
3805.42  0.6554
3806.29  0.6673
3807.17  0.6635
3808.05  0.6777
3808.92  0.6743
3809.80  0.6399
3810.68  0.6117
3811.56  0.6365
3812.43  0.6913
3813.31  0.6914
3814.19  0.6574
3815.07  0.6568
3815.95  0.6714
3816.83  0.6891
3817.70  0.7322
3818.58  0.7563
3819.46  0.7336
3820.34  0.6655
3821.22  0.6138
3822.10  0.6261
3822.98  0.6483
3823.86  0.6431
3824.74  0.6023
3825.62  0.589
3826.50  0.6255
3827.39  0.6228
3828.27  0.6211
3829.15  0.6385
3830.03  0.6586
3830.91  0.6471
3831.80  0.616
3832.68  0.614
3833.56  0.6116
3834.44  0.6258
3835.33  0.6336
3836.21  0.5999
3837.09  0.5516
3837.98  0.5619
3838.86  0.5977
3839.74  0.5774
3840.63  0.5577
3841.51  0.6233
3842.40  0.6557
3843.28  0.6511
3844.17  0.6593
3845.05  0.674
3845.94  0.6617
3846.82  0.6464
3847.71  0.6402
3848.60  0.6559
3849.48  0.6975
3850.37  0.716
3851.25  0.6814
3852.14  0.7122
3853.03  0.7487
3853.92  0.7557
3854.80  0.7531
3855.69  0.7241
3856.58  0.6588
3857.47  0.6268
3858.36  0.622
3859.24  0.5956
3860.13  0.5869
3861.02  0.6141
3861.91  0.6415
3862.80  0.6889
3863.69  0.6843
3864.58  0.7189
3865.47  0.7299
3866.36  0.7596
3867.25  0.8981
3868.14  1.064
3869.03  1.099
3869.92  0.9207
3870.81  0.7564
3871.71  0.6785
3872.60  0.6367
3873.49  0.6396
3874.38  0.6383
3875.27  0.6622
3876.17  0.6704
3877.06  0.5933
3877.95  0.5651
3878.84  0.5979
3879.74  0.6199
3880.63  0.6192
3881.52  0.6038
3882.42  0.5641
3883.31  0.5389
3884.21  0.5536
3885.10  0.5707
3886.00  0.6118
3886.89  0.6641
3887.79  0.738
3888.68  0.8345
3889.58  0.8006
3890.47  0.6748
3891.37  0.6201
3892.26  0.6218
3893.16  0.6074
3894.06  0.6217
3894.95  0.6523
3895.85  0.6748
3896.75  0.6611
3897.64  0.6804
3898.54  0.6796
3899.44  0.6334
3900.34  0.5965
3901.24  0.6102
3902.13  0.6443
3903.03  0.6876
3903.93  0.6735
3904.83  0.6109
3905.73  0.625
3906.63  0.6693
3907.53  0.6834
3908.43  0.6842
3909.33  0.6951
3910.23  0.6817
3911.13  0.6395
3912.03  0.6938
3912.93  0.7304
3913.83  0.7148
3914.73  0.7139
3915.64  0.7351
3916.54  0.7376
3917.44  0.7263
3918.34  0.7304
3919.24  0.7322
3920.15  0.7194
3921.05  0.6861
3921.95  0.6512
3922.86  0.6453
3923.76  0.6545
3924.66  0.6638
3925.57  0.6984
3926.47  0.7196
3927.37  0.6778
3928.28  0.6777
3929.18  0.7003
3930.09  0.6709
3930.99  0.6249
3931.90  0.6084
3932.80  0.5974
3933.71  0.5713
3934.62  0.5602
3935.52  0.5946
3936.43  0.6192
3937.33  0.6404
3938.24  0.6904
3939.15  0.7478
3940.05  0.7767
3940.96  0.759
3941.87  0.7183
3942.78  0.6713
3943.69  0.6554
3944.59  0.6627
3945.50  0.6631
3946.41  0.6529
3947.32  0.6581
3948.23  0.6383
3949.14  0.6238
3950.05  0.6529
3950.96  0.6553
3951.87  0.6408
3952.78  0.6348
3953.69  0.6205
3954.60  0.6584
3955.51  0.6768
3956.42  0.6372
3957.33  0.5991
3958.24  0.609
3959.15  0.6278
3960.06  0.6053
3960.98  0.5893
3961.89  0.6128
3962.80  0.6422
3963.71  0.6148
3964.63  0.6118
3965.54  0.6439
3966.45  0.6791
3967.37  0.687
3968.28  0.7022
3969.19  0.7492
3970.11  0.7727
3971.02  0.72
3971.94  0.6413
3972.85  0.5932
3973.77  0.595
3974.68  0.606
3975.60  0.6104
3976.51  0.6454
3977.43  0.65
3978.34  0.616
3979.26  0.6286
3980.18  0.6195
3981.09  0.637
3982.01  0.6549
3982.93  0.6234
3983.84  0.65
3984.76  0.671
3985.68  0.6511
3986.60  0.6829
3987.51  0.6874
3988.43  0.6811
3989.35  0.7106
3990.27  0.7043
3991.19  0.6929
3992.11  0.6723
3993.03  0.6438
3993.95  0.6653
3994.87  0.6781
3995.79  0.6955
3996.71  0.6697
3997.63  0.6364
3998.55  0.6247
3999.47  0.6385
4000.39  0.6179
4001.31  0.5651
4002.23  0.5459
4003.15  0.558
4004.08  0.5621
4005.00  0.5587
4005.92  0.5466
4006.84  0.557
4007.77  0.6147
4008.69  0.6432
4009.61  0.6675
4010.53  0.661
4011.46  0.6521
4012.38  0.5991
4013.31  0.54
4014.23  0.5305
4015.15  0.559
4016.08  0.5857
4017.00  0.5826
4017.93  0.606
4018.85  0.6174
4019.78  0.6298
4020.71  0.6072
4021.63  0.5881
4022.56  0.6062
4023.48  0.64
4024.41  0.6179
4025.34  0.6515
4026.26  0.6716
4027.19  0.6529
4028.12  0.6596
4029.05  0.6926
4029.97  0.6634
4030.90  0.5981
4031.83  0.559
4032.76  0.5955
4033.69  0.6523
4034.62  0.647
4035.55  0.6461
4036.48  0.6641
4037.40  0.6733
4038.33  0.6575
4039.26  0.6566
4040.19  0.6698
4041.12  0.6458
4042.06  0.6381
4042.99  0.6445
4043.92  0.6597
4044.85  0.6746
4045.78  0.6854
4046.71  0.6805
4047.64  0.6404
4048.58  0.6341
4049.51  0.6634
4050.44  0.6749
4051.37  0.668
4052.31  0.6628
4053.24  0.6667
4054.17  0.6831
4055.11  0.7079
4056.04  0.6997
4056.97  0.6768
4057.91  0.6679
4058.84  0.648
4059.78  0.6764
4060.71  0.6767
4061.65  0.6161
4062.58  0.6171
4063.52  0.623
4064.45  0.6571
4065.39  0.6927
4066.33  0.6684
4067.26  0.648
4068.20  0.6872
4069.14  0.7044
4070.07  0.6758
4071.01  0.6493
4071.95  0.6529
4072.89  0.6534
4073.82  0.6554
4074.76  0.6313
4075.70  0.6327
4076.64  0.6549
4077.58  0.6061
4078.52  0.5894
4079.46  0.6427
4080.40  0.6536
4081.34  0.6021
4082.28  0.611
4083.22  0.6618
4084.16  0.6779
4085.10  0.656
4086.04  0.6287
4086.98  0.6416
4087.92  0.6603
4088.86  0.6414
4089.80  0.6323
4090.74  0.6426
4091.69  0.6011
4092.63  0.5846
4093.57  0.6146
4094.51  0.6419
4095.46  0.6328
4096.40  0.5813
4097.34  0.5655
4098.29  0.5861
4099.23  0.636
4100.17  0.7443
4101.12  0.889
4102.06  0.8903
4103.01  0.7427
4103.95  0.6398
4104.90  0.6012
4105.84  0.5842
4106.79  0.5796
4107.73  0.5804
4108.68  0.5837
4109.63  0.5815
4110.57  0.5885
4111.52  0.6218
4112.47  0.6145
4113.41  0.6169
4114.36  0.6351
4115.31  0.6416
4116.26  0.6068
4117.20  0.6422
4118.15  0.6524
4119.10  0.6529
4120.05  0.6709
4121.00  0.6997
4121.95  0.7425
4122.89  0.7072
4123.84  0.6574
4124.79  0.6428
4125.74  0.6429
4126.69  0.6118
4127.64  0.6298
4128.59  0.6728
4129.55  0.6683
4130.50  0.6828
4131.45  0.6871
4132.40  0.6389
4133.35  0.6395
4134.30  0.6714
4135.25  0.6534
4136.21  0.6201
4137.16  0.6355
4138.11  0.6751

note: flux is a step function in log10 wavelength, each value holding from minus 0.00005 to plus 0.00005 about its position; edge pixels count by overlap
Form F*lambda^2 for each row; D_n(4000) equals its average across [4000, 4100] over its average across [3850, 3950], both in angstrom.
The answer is 1.01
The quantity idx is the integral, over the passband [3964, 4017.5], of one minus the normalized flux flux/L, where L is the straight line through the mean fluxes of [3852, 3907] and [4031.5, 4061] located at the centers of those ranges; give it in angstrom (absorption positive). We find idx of 2.39 angstrom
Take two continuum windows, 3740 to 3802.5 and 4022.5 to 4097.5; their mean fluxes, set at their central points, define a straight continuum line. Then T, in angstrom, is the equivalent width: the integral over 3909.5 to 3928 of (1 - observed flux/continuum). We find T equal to -1.5 angstrom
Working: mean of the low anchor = 0.641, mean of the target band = 0.697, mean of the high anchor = 0.648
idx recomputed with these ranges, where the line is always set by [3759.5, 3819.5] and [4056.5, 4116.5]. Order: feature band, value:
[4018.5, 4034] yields 0.4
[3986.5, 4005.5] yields 0.1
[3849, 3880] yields -3.0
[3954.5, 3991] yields -0.3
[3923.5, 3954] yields -0.7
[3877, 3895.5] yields 0.3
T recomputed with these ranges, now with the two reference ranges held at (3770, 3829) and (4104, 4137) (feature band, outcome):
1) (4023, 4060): -0.77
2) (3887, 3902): -0.40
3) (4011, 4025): 1.01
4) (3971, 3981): 0.32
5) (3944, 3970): 0.06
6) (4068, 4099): 0.31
